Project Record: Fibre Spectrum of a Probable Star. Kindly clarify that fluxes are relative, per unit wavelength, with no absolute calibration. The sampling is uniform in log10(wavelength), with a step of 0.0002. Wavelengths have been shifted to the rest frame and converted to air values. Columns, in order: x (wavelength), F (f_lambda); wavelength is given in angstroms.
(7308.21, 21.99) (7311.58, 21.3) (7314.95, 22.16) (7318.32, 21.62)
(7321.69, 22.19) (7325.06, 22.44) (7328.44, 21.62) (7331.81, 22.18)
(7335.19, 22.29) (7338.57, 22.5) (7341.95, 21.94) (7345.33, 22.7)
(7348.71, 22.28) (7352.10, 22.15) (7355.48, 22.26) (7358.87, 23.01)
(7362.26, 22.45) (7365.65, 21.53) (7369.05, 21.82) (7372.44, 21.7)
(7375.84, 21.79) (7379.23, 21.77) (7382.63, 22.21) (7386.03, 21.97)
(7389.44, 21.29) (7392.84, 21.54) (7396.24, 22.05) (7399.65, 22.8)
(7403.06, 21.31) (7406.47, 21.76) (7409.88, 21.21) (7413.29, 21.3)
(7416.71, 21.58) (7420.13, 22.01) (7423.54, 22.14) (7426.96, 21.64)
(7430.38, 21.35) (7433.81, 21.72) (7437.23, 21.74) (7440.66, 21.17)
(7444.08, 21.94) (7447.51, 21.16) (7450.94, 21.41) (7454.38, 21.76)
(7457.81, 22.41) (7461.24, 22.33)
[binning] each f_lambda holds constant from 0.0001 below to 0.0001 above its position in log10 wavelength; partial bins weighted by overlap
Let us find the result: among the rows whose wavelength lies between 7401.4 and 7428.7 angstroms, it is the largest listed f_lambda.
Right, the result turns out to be 22.14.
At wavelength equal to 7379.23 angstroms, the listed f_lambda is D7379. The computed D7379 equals 21.77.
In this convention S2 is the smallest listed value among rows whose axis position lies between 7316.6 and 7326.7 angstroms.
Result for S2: 21.62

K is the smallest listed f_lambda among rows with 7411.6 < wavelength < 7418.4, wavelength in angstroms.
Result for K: 21.3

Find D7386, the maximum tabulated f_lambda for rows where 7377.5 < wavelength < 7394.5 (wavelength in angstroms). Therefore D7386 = 22.21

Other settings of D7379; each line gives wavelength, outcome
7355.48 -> 22.26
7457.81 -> 22.41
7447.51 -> 21.16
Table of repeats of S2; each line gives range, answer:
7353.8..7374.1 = 21.53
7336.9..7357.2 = 21.94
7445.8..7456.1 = 21.16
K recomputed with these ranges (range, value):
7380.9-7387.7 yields 21.97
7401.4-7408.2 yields 21.31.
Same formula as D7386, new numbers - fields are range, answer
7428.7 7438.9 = 21.74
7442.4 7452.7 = 21.94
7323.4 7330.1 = 22.44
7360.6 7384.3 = 22.45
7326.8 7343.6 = 22.5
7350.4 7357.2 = 22.26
